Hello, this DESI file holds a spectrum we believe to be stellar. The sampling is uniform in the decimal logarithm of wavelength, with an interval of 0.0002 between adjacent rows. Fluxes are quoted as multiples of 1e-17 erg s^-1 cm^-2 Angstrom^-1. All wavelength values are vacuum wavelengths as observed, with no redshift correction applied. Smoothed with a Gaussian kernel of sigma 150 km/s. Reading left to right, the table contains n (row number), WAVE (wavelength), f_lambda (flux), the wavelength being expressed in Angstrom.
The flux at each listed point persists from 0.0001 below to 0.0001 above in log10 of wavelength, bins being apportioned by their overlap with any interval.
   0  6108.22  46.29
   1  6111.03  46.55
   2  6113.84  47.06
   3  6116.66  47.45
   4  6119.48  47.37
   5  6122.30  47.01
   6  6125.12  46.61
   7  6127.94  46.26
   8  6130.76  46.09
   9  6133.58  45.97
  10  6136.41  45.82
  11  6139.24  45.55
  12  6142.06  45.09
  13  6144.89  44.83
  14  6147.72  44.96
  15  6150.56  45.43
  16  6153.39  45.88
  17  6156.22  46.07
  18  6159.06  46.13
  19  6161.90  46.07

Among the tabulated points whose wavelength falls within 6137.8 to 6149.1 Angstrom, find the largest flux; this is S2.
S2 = 45.55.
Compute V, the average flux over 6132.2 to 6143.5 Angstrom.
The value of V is 45.6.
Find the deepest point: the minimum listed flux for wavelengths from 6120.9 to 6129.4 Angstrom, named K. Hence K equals 46.26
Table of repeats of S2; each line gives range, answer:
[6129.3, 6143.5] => 46.09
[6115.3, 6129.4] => 47.45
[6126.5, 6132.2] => 46.26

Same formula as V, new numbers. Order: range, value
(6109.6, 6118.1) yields 47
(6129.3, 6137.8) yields 46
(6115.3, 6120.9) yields 47.4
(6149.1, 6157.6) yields 45.8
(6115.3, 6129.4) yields 46.9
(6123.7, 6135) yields 46.2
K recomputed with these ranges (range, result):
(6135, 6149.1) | 44.83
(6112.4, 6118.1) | 47.06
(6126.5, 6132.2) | 46.09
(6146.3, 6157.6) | 44.96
